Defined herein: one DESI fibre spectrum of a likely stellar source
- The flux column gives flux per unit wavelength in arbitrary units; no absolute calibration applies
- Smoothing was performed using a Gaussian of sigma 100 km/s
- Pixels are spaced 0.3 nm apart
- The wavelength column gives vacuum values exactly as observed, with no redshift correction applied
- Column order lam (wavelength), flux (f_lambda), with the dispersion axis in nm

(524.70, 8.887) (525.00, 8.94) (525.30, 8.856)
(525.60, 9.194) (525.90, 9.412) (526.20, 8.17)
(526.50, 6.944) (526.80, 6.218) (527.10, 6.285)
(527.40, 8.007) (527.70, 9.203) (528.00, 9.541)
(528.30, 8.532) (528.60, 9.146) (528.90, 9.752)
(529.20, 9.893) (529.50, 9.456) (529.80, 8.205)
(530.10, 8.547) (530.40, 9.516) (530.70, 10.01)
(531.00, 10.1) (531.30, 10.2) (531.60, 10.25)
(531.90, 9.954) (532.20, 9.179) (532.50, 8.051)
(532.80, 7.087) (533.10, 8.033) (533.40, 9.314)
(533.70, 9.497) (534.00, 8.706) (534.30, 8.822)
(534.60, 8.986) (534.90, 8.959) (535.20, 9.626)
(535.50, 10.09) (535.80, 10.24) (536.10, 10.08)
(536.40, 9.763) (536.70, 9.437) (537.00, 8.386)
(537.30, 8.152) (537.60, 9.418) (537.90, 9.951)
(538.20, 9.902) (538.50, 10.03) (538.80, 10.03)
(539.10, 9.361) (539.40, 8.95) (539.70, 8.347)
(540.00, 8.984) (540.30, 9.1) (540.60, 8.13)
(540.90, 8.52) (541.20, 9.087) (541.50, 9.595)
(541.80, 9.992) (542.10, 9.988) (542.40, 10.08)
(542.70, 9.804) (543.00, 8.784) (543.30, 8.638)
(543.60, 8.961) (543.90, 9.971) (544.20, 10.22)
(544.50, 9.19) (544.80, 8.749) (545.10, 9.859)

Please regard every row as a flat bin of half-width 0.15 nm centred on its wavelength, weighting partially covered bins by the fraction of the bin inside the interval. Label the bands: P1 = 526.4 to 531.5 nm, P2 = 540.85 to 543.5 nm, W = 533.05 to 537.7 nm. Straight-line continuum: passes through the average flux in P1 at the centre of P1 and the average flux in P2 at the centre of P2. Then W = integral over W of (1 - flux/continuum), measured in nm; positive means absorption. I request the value -0.07 nm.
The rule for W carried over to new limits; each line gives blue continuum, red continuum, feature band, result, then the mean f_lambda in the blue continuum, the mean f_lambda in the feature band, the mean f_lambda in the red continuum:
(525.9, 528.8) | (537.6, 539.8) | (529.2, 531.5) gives -0.270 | 8.11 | 9.48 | 9.53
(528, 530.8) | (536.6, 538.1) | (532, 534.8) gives 0.152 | 9.23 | 8.66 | 9.08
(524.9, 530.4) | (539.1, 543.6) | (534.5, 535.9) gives -0.107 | 8.59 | 9.58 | 9.14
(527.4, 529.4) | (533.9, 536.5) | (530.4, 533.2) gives 0.035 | 9.25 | 9.24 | 9.48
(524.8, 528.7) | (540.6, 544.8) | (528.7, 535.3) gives -0.387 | 8.34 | 9.18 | 9.38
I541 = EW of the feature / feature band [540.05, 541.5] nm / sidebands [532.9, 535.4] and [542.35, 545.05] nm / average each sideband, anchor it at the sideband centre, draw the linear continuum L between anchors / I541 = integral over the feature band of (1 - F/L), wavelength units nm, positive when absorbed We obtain 0.07 nm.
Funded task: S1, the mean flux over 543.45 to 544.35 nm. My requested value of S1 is 9.72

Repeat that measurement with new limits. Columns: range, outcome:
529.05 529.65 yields 9.67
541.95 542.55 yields 10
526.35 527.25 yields 6.48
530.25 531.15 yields 9.88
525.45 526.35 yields 8.93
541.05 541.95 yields 9.56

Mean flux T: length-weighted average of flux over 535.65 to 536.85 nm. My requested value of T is 9.88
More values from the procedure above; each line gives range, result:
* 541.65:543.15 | 9.73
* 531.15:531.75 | 10.2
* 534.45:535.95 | 9.58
